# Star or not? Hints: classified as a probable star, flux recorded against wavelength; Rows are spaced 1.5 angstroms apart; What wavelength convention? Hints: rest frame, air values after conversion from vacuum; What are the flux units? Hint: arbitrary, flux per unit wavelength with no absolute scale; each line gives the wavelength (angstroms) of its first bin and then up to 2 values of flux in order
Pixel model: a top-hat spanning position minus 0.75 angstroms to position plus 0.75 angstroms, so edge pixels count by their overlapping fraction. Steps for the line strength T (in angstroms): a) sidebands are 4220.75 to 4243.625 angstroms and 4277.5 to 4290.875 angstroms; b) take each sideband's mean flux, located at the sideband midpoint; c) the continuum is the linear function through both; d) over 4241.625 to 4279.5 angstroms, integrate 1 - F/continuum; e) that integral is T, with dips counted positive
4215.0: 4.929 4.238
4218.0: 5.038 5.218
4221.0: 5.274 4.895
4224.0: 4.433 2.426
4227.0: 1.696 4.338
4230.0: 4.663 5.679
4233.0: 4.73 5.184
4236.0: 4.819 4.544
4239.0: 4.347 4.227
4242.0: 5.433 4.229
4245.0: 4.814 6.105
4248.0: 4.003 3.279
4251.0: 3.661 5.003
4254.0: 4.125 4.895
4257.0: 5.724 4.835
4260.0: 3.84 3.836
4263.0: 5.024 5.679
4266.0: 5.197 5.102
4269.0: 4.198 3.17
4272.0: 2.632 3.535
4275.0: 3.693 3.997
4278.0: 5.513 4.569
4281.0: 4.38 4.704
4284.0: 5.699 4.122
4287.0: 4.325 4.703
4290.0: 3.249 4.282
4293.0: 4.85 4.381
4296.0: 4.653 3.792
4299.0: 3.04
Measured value 0.4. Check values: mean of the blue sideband 4.42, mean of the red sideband 4.56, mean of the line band 4.45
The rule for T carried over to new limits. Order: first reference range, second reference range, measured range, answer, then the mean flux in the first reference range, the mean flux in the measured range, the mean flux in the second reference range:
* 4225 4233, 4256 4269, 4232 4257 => -1.8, 3.89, 4.63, 4.86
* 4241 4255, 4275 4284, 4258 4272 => 0.5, 4.52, 4.43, 4.64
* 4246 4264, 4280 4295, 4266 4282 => 1.3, 4.52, 4.14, 4.47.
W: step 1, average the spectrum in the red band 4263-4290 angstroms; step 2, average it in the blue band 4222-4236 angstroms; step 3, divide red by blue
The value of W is 1.0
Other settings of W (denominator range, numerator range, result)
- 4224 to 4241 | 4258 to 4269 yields 1.12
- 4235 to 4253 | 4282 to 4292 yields 0.98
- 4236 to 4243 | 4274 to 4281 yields 0.95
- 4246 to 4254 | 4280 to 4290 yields 1.05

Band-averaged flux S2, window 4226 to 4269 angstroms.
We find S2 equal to 4.59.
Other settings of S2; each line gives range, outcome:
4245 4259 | 4.63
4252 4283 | 4.45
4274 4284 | 4.54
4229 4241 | 4.78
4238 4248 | 4.79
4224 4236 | 4.17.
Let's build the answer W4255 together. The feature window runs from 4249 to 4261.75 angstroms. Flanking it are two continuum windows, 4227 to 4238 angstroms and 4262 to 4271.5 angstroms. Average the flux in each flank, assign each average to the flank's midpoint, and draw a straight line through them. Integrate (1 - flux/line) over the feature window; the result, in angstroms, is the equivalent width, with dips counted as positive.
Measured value 0.7 angstroms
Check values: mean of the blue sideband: 4.64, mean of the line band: 4.4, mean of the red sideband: 4.65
